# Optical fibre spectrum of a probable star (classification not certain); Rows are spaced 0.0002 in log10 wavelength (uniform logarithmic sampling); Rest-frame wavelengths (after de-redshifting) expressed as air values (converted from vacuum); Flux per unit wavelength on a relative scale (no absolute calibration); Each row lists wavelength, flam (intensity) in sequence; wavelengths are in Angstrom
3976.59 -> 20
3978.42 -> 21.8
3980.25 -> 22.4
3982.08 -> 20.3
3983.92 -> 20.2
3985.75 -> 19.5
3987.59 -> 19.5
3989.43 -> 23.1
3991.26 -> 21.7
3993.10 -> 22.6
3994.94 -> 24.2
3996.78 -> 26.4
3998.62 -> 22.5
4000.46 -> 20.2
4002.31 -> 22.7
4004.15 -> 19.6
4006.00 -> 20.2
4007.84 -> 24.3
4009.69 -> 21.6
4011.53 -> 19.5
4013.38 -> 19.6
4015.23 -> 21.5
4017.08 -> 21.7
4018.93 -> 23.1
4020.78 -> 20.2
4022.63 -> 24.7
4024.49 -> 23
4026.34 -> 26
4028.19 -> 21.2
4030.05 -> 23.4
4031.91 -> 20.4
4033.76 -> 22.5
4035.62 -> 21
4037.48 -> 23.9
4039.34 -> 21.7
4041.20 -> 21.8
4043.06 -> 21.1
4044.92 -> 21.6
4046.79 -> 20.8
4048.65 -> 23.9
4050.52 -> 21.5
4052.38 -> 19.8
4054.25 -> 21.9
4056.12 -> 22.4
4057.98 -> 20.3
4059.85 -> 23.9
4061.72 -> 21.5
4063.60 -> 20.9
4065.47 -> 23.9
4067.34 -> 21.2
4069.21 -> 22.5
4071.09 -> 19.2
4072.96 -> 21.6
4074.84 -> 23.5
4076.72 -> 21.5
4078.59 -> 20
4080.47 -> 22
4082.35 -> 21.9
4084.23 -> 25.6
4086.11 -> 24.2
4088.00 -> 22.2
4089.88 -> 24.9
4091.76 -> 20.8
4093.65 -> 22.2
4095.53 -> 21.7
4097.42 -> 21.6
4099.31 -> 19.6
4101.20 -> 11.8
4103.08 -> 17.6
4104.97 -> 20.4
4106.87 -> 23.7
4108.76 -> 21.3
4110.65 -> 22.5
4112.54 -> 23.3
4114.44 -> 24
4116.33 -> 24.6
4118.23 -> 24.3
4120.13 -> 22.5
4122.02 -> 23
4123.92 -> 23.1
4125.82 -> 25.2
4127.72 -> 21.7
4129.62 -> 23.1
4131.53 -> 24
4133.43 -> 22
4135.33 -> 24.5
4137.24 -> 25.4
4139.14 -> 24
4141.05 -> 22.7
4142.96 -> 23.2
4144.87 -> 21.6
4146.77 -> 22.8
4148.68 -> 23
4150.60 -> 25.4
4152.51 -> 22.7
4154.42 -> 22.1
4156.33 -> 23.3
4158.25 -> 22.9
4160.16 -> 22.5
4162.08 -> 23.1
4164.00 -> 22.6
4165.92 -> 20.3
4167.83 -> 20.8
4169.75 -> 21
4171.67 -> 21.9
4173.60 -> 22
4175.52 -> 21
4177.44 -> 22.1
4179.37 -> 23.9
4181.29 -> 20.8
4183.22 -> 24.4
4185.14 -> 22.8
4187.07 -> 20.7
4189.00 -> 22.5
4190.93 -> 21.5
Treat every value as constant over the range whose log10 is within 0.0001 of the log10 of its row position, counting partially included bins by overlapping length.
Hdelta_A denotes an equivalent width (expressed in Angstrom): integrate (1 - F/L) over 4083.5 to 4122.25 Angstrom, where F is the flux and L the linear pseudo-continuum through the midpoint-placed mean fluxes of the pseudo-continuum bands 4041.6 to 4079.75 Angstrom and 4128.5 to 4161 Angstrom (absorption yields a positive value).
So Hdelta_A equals 0.9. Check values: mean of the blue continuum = 21.7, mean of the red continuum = 23.2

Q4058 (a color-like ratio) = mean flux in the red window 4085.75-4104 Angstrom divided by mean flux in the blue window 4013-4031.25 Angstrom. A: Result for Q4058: 0.91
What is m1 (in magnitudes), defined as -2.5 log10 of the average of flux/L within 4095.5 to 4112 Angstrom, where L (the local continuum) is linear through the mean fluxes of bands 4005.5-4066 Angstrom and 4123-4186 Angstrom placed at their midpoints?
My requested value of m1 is 0.12 mag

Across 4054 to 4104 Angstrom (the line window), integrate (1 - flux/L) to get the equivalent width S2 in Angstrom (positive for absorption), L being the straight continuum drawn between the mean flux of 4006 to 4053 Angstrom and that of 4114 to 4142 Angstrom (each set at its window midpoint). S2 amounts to 2.8 Angstrom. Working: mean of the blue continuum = 22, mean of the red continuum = 23.6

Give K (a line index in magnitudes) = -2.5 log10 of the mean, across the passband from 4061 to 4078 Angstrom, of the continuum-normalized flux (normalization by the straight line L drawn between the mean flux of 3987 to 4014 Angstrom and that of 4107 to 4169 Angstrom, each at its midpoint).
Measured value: 0.04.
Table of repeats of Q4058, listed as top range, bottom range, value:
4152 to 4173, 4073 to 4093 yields 0.98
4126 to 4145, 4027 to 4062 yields 1.07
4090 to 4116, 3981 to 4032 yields 0.96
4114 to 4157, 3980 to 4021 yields 1.08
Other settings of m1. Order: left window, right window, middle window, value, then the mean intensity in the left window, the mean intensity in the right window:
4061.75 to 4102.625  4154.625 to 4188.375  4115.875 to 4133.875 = -0.07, 21.5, 22.1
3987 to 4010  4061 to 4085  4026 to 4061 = 0.00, 22.3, 21.9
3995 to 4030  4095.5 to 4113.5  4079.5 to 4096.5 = -0.11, 22.2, 20.3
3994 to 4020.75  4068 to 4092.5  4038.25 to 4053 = 0.03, 21.9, 22.3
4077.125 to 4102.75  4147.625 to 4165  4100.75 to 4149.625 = -0.02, 21.3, 23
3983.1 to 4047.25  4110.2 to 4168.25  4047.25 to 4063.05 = 0.02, 21.9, 23.1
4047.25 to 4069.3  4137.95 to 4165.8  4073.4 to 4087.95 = -0.02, 21.9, 22.9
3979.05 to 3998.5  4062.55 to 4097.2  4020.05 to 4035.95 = -0.02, 22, 22.2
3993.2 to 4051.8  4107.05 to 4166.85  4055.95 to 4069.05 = 0.02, 22.1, 23.1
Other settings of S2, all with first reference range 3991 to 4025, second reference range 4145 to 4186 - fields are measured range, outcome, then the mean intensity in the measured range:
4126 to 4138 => -0.6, 23.5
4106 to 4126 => -0.9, 23.3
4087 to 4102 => 1.1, 20.7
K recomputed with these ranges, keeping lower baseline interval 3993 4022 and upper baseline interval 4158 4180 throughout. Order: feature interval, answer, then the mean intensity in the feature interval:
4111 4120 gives -0.09 mag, 23.8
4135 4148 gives -0.07 mag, 23.4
